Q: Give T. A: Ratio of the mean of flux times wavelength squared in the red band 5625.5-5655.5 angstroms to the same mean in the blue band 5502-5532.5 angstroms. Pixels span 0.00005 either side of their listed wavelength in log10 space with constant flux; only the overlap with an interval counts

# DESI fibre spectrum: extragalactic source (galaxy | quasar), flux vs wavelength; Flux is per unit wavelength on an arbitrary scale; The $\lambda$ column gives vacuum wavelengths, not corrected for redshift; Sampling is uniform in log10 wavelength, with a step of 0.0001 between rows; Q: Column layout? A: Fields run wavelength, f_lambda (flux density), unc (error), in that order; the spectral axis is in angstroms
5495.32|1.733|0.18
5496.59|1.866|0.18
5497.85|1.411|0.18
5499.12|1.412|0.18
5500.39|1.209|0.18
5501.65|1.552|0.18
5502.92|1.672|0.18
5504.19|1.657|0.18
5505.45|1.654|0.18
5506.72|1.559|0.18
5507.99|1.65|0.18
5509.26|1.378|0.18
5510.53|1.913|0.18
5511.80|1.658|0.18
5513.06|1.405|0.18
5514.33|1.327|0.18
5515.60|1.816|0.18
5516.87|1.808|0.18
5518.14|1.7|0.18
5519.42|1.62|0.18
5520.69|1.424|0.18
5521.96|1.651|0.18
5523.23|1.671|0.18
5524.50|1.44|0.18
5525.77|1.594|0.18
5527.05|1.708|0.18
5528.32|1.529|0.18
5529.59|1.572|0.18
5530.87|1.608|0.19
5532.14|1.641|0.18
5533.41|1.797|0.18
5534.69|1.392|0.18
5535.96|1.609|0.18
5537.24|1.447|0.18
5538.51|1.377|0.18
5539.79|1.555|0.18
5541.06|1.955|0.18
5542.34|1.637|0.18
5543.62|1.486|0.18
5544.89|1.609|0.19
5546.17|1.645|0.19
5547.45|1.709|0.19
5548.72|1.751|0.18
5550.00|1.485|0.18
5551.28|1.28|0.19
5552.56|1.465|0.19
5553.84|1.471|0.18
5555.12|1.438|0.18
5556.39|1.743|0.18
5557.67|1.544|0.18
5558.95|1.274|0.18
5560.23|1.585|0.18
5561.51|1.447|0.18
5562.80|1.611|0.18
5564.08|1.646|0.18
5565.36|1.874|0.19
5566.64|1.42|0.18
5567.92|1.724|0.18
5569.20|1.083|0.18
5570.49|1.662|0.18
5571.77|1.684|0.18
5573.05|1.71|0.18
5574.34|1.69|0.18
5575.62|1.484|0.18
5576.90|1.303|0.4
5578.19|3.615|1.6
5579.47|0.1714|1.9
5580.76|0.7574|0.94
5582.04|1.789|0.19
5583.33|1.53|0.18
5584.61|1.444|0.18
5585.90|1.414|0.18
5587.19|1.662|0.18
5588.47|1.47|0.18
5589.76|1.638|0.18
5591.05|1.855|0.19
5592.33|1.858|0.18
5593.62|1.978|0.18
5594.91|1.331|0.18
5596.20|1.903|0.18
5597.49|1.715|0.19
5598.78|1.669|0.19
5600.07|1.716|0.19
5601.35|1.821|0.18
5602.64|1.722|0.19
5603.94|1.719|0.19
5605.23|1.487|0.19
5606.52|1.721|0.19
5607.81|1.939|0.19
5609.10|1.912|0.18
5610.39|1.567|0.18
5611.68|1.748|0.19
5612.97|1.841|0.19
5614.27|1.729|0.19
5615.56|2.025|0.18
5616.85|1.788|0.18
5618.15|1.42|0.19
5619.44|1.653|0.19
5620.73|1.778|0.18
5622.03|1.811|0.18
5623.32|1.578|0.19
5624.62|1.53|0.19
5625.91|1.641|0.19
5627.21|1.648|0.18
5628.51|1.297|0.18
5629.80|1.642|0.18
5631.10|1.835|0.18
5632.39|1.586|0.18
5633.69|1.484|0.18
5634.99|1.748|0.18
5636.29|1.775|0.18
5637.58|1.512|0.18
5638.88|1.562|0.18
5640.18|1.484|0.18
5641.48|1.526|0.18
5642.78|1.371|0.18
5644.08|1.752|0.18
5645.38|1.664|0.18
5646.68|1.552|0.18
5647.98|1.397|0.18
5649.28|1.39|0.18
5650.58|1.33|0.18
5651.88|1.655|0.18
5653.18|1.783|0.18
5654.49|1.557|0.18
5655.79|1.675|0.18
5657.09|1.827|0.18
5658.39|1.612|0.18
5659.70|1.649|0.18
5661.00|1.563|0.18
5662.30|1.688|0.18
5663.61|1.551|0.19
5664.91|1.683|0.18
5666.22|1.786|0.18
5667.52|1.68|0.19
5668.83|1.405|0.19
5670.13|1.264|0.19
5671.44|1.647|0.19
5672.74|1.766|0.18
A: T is 1.0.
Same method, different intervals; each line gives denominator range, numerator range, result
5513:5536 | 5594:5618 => 1.12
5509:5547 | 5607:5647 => 1.07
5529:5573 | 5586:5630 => 1.11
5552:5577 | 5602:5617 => 1.16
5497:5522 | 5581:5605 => 1.09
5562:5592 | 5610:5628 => 1.09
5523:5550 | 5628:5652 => 1.01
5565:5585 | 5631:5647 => 1.05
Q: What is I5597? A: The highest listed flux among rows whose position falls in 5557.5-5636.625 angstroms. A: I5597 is 3.615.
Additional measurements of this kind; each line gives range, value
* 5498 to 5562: 1.955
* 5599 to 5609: 1.939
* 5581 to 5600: 1.978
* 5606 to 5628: 2.025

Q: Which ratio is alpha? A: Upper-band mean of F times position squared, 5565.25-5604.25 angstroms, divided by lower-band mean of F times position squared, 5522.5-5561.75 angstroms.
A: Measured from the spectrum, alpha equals 1.1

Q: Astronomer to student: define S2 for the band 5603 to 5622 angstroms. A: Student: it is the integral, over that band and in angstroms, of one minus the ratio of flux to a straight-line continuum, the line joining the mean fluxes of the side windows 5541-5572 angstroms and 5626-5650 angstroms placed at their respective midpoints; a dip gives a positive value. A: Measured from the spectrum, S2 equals -2.11 angstroms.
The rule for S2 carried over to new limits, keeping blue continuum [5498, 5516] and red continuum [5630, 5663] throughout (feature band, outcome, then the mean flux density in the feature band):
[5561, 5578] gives -0.5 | 1.62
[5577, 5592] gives 0.1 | 1.57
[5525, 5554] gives -0.3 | 1.58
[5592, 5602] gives -1.0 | 1.75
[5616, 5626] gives -0.4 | 1.66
